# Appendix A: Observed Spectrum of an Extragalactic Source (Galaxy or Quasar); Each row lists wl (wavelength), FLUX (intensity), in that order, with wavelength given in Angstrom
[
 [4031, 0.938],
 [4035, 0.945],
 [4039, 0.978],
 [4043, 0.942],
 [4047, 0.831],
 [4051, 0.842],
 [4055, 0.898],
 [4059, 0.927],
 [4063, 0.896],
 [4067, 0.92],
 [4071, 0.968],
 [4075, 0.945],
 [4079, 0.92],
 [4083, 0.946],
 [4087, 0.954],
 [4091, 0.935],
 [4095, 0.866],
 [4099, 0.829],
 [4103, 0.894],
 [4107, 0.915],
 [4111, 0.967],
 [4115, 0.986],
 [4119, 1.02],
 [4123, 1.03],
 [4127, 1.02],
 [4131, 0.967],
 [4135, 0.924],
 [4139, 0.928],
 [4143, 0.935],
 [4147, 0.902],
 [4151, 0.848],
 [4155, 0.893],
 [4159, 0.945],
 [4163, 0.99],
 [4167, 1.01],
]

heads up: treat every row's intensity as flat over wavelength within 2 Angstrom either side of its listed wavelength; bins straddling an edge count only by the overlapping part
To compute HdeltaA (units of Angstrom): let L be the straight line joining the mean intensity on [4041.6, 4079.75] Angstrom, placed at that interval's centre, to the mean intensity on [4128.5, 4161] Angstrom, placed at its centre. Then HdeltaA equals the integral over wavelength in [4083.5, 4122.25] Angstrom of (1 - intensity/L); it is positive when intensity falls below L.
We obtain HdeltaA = -0.8 Angstrom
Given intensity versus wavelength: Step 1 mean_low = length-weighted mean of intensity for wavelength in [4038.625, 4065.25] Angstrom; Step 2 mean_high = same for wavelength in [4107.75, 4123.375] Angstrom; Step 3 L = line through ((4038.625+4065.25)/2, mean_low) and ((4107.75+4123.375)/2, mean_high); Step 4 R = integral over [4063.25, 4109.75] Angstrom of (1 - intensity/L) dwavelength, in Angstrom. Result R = 1.5 Angstrom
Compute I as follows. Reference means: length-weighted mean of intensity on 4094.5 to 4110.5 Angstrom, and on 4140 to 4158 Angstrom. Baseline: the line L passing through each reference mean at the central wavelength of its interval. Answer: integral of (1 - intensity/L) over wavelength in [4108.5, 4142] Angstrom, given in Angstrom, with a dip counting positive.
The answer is -3.2 Angstrom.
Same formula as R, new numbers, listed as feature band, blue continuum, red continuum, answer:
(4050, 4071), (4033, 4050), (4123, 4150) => 0.43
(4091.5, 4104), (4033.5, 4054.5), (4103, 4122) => 1.11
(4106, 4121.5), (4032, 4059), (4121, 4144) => -0.35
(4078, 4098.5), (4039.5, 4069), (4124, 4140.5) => 0.21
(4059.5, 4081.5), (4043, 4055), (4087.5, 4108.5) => -1.34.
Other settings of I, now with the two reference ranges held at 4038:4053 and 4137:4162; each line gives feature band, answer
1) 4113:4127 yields -1.6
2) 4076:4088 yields -0.5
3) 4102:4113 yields -0.3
